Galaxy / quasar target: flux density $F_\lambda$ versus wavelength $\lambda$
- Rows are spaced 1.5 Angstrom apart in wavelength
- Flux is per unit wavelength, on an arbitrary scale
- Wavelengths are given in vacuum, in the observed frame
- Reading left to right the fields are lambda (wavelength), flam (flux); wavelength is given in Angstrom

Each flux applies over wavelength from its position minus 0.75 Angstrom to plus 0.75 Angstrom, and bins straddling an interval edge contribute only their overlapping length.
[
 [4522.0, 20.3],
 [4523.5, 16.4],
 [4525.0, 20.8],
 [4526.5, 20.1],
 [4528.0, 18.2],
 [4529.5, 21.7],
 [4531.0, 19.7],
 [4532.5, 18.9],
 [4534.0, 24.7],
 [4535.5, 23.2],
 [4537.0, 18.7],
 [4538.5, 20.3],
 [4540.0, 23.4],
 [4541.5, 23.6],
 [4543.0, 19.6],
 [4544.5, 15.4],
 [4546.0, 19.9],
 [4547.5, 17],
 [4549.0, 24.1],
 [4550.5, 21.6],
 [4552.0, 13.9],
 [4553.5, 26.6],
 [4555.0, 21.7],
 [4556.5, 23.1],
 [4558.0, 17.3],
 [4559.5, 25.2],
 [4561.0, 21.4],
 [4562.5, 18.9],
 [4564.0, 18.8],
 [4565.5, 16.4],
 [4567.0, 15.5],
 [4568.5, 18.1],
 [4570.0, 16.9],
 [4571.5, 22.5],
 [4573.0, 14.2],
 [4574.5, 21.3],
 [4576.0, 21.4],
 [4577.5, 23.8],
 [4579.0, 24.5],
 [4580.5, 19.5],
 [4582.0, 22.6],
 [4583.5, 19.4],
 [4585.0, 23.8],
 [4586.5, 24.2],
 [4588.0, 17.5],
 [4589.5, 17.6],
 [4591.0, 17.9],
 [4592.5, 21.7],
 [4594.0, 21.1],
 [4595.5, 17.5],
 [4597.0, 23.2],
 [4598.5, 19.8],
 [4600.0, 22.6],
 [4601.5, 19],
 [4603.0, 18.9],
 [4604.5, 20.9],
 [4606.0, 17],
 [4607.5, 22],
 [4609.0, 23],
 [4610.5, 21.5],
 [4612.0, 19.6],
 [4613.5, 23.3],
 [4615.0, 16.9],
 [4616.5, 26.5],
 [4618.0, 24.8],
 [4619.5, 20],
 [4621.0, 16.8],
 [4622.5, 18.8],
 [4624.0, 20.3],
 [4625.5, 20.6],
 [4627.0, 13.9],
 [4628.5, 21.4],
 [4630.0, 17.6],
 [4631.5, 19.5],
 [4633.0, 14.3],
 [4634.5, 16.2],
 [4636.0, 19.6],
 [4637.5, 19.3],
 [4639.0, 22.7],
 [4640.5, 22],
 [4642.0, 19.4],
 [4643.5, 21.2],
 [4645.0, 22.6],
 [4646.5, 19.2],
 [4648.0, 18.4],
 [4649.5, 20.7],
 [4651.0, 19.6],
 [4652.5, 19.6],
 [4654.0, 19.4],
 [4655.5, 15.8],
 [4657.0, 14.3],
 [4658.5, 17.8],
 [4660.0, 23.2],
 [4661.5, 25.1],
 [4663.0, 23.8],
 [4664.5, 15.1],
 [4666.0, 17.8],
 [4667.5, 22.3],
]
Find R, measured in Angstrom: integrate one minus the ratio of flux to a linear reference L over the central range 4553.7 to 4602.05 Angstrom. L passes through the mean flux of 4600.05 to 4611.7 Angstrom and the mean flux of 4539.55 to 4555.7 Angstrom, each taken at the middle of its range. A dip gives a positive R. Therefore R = 0.4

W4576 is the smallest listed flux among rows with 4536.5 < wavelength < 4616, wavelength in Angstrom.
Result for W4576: 13.9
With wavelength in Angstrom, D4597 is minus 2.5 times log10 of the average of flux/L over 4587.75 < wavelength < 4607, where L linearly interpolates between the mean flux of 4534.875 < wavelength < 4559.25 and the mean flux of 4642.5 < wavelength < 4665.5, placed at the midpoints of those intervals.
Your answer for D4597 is 0.03 mag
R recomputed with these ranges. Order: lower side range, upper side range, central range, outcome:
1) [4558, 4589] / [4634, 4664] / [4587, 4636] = 0.81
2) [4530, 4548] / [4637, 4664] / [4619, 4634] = 1.47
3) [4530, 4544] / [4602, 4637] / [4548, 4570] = 0.85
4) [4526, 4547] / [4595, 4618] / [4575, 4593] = -0.31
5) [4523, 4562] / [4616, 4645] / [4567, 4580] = 0.18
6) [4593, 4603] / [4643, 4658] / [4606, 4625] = -0.94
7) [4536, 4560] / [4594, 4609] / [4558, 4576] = 1.32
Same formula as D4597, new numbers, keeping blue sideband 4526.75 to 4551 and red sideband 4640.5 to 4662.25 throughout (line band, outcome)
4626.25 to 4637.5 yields 0.135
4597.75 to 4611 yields -0.019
